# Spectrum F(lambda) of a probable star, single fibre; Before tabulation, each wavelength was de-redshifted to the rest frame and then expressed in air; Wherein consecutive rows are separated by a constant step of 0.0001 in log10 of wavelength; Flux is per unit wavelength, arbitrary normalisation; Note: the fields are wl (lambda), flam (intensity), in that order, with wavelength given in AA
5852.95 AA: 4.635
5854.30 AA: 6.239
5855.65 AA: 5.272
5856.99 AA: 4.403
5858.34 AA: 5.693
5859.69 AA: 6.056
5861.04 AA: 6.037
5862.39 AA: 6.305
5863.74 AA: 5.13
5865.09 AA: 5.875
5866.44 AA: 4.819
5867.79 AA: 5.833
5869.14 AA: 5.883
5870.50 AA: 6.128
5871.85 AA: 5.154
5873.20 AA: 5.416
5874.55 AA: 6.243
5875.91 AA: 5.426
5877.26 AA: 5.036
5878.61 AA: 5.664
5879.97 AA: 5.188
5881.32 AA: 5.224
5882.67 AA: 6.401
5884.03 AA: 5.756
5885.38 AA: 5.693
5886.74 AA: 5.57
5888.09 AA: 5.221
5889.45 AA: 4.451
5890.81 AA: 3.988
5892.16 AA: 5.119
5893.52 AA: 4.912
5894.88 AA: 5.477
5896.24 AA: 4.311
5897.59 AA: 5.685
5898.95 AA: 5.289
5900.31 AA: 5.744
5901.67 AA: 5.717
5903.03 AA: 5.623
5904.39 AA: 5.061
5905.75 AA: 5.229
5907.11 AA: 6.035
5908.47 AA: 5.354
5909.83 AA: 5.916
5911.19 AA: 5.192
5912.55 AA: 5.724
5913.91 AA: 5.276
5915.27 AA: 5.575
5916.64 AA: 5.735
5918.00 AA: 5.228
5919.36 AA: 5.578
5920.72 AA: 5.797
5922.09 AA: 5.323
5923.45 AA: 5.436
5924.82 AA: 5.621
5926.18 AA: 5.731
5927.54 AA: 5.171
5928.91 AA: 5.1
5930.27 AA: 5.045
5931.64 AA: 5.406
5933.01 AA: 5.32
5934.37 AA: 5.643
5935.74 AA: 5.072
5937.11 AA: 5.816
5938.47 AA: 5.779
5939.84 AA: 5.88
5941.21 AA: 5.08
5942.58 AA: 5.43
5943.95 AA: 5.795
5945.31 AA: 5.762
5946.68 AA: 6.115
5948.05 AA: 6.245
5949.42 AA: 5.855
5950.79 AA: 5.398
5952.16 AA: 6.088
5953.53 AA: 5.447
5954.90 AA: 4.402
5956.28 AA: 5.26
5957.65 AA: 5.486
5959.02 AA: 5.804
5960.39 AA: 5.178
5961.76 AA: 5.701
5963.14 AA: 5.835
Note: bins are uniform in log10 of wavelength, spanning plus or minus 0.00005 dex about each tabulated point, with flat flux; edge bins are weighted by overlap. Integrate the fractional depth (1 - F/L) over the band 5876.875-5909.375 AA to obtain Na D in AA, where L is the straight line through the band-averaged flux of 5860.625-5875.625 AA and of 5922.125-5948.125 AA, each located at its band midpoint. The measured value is 1.8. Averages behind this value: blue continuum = 5.7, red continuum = 5.53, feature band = 5.33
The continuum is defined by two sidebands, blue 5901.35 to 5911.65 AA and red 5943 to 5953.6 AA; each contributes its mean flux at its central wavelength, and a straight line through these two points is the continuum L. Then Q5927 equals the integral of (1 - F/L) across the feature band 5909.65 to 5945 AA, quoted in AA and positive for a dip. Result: 1.2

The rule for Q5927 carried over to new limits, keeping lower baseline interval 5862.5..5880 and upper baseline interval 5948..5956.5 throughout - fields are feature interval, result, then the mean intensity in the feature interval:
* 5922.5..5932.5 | 0.3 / 5.36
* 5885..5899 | 1.3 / 5.04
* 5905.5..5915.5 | 0.0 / 5.55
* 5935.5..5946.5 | -0.3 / 5.62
